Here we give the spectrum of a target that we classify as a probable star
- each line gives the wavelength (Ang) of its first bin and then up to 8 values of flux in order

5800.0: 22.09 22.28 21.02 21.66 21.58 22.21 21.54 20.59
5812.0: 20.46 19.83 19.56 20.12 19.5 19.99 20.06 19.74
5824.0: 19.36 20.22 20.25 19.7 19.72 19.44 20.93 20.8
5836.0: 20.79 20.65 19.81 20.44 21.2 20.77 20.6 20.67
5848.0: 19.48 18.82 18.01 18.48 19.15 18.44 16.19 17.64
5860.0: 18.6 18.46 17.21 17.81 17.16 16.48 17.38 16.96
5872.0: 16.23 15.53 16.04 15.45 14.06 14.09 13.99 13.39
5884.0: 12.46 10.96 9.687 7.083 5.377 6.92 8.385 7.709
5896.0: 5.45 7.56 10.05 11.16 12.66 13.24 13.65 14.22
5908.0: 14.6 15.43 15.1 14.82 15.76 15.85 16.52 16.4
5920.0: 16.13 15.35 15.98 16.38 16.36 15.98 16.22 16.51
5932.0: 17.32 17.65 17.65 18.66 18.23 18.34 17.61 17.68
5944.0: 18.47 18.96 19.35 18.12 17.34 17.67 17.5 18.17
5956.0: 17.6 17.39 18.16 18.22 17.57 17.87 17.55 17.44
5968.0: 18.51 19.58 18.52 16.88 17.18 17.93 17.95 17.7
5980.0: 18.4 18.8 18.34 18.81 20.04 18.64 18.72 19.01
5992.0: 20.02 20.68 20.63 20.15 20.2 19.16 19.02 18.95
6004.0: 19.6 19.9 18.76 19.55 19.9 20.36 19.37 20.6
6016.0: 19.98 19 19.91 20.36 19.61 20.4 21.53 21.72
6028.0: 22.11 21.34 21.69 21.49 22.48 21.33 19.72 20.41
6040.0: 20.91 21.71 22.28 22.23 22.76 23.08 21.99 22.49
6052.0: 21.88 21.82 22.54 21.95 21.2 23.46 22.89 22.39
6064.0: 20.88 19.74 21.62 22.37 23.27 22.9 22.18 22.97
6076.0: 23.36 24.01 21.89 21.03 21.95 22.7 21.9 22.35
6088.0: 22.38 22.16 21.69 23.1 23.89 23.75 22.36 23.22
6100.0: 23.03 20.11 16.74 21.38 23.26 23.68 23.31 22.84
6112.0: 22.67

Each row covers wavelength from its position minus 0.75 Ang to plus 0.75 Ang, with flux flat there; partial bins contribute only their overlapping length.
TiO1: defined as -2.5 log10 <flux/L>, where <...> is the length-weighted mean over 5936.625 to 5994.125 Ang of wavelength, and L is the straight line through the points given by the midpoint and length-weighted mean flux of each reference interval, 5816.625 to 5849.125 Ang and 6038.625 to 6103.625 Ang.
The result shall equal 0.16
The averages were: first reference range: 20.2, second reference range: 22.2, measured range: 18.3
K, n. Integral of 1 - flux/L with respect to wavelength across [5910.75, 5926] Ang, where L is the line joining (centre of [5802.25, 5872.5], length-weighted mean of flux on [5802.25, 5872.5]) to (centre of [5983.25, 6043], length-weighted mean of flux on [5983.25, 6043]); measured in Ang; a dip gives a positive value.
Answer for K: 3.04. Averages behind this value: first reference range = 19.5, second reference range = 20.2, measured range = 15.9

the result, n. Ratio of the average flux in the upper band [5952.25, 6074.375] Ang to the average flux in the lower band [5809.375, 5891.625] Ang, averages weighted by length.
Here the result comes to 1.14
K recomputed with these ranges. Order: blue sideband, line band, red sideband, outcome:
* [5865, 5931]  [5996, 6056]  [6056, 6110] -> -3.8 Ang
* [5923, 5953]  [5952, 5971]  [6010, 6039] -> 0.4 Ang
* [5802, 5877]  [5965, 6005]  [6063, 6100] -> 4.4 Ang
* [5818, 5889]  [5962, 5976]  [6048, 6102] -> 1.5 Ang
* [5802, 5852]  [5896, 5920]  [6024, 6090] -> 8.4 Ang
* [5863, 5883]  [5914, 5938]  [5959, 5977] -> 0.5 Ang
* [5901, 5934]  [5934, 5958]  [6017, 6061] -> -1.6 Ang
